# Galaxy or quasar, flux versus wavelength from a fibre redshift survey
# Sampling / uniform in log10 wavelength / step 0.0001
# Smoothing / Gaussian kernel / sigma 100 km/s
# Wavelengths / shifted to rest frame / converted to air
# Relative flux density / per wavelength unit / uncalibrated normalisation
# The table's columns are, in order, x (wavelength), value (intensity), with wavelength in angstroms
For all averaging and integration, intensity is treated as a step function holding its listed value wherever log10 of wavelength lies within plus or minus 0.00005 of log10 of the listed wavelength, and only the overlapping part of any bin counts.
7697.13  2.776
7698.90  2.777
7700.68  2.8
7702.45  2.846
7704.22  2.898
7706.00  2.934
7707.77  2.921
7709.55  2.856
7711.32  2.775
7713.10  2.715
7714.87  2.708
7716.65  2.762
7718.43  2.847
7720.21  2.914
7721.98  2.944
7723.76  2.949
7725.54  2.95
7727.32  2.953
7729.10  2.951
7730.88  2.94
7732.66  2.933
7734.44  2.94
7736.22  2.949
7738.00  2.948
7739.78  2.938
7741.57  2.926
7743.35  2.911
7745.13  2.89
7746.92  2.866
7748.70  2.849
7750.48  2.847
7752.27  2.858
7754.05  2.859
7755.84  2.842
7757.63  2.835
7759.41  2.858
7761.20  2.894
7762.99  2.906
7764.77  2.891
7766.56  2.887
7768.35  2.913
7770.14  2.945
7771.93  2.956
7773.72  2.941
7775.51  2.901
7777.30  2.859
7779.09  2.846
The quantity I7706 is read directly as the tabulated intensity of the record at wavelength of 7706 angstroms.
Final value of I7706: 2.934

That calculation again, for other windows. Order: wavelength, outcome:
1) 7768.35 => 2.913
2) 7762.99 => 2.906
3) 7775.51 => 2.901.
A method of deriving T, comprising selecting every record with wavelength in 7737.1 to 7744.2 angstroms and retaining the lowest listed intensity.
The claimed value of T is 2.911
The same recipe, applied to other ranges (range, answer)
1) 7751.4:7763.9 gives 2.835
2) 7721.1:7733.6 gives 2.933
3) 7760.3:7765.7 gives 2.891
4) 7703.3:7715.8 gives 2.708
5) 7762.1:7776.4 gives 2.887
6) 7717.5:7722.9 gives 2.847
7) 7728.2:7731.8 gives 2.94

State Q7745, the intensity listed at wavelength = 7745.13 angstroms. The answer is 2.89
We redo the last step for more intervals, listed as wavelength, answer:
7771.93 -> 2.956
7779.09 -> 2.846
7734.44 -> 2.94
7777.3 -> 2.859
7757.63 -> 2.835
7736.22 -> 2.949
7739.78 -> 2.938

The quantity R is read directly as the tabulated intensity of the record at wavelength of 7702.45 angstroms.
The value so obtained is 2.846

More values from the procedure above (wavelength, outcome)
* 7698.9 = 2.777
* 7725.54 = 2.95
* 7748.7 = 2.849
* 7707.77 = 2.921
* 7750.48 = 2.847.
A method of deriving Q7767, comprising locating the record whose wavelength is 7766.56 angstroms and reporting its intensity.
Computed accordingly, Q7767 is 2.887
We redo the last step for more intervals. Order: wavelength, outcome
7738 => 2.948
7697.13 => 2.776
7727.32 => 2.953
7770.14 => 2.945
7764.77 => 2.891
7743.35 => 2.911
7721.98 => 2.944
